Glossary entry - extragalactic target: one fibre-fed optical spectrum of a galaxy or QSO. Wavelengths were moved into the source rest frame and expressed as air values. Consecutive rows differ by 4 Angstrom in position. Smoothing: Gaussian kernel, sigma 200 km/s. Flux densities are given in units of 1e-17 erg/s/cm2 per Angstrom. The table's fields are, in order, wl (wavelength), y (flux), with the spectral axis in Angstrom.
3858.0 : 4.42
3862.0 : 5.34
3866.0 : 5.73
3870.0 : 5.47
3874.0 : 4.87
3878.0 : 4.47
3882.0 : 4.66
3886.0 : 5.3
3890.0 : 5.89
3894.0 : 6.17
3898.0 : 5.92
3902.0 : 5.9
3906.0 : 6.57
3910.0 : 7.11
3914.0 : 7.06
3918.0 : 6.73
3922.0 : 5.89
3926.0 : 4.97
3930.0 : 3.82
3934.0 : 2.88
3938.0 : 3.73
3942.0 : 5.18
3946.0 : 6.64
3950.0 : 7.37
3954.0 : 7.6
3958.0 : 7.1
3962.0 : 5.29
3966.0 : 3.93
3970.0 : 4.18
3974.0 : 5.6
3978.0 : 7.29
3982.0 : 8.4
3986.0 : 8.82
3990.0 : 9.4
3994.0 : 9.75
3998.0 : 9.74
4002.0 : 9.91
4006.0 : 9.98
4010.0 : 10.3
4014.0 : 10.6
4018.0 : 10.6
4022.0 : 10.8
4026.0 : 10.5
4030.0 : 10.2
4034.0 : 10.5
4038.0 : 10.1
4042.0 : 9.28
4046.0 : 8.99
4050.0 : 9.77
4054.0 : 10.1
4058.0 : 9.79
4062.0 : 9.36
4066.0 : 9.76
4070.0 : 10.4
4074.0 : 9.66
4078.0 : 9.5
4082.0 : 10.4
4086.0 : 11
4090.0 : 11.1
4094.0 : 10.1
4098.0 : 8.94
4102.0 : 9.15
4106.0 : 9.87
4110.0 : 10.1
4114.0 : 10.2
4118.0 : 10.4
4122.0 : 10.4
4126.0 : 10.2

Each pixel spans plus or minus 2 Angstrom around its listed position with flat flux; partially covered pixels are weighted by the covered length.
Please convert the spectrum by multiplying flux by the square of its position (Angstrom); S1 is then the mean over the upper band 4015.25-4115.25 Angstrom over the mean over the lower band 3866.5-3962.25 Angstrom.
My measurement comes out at 1.9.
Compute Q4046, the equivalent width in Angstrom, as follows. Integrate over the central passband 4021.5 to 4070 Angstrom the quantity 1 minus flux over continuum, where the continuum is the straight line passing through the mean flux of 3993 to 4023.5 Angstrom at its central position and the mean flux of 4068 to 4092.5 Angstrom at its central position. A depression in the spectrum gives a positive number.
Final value 1.7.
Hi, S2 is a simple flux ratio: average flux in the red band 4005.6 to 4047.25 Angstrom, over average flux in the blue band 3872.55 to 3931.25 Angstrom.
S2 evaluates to 1.78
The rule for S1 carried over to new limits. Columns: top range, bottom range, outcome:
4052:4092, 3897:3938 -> 1.96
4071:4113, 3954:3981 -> 1.83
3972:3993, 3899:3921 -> 1.26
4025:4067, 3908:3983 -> 1.78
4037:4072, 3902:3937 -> 1.86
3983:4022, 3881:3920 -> 1.69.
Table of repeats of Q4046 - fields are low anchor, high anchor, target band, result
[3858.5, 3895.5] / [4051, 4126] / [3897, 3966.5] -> 7.1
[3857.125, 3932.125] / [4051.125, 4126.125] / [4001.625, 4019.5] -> -4.5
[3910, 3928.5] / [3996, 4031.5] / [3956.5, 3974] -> 6.5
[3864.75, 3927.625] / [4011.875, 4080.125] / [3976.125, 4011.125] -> -3.0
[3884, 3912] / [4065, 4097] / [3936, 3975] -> 9.1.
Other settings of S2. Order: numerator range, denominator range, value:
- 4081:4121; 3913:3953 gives 1.86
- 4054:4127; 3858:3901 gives 1.87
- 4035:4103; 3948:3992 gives 1.45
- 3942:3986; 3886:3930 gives 1.05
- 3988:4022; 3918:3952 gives 1.95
